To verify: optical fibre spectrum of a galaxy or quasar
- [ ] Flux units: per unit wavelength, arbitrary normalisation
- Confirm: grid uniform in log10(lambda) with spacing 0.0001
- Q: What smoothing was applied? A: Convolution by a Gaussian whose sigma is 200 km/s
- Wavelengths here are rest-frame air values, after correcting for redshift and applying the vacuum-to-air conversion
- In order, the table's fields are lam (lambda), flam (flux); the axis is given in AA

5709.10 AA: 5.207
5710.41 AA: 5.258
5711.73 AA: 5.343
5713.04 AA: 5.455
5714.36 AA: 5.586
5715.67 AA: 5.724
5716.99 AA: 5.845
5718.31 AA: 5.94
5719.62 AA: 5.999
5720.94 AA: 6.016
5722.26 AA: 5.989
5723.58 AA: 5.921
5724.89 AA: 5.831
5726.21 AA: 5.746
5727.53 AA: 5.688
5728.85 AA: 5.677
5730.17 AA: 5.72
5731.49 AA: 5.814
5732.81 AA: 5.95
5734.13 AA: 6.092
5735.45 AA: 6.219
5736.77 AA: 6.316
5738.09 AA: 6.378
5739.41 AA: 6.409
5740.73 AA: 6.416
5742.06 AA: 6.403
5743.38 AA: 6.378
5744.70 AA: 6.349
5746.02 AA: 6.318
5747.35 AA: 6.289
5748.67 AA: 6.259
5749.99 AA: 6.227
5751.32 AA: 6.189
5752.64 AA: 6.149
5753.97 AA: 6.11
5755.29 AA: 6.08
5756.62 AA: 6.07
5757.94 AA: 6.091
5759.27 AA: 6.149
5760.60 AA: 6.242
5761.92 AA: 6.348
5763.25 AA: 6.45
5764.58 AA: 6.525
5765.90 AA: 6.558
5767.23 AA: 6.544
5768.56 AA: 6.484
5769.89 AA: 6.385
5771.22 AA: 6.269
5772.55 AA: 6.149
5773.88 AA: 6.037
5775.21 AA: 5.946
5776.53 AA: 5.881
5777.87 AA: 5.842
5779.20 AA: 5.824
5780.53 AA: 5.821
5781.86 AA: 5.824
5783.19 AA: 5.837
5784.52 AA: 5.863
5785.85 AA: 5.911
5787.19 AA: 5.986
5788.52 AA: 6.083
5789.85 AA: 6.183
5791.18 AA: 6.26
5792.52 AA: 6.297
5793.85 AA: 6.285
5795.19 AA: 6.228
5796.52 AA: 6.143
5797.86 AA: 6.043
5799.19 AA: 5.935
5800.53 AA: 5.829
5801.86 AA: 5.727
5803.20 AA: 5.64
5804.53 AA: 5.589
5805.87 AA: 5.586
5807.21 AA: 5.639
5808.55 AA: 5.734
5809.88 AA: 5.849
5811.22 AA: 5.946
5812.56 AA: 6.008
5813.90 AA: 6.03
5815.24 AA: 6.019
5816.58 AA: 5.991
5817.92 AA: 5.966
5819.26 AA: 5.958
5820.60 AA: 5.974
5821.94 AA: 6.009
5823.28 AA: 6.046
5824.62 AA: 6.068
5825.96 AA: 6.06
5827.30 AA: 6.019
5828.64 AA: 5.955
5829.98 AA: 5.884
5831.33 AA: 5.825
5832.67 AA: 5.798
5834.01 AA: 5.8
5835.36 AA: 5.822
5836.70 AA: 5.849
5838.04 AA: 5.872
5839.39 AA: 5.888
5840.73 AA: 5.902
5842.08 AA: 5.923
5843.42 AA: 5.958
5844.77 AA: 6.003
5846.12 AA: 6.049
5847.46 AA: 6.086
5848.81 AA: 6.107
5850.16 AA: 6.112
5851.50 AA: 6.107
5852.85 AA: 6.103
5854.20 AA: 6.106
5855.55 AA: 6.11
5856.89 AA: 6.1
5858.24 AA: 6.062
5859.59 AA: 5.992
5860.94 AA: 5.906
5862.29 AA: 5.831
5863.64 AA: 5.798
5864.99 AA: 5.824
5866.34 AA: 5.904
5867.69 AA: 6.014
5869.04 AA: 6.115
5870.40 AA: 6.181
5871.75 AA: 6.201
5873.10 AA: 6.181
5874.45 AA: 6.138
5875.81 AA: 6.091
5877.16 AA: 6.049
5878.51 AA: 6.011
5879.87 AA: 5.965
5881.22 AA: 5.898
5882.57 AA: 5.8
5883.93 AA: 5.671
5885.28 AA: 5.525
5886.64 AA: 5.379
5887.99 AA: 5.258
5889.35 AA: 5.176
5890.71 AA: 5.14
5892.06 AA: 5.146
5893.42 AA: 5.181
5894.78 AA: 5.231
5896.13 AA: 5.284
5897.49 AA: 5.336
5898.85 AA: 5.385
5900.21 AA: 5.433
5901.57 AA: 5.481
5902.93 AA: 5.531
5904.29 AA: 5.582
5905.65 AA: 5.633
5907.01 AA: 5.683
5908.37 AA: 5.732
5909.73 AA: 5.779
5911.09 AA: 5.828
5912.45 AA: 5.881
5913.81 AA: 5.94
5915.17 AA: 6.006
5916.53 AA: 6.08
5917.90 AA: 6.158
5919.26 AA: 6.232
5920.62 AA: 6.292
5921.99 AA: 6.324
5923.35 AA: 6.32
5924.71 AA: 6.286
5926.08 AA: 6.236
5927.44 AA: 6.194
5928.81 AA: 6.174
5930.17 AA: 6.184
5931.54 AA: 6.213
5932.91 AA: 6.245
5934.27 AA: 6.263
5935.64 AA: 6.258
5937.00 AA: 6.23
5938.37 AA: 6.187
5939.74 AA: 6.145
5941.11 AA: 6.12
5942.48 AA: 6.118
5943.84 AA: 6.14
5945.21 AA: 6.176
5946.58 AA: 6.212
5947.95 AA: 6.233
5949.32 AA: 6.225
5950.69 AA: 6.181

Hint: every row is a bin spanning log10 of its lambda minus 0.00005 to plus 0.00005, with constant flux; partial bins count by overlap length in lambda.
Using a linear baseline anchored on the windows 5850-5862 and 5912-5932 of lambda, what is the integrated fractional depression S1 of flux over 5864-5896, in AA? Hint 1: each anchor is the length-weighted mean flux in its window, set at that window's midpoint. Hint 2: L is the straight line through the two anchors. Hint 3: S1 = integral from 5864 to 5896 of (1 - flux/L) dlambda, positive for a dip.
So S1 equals 1.9 AA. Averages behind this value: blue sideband 6.06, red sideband 6.17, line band 5.74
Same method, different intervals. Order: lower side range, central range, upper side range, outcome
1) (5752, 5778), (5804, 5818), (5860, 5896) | 0.4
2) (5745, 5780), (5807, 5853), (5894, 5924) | 0.4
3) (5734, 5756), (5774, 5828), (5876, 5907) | 0.3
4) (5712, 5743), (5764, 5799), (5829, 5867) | -1.0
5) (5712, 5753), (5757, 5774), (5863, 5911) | -1.1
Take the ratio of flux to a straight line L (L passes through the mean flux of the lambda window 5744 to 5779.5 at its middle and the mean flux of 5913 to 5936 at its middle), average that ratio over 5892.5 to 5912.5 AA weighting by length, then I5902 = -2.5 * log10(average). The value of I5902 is 0.13 mag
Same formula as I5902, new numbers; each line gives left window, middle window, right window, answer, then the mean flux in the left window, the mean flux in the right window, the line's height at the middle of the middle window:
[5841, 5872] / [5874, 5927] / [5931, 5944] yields 0.068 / 6.02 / 6.2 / 6.12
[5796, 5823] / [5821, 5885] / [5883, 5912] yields -0.058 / 5.88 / 5.45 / 5.67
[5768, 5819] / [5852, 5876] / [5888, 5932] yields -0.033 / 5.97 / 5.77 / 5.85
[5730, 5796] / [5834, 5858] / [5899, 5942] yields 0.016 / 6.17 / 6.01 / 6.09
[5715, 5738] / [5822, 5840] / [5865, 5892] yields -0.013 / 5.92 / 5.81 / 5.85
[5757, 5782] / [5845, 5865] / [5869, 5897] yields -0.040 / 6.18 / 5.68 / 5.81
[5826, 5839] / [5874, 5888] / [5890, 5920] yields -0.021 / 5.88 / 5.62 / 5.71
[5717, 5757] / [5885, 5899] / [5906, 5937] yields 0.161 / 6.09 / 6.1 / 6.1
